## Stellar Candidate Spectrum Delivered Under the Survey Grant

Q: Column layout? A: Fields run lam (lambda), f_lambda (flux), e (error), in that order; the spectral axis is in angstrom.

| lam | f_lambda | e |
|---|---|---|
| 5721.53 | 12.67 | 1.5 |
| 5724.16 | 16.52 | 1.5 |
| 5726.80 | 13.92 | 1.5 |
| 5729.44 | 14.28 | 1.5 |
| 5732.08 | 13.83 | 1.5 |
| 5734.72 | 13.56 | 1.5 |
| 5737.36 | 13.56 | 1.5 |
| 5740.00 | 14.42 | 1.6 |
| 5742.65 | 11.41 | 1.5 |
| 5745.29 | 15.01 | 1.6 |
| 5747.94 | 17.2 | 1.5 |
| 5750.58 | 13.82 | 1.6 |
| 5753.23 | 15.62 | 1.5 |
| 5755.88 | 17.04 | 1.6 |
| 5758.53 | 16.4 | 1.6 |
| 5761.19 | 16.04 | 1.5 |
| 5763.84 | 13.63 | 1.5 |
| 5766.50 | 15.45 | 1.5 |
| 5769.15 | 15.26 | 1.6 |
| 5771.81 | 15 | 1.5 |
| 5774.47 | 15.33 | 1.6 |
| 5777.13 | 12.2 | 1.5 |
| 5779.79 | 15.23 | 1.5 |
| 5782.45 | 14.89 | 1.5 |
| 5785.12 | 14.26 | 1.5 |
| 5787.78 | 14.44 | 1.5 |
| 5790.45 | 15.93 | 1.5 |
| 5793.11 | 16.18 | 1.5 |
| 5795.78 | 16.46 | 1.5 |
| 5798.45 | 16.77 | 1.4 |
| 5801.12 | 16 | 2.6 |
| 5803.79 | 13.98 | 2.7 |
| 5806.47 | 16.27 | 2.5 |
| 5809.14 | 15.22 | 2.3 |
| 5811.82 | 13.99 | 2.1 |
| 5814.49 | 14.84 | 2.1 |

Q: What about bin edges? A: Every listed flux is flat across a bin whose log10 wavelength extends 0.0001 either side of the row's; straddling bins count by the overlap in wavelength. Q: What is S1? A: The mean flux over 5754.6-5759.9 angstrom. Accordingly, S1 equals 16.7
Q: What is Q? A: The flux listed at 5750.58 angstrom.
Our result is 13.82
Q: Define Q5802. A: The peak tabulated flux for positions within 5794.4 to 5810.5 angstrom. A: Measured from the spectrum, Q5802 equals 16.77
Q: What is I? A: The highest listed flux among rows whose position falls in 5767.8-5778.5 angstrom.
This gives 15.33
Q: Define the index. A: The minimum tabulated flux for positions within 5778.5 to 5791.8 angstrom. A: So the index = 14.26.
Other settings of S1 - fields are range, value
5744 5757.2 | 15.7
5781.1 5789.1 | 14.5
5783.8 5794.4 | 15.2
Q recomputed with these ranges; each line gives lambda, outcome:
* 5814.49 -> 14.84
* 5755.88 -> 17.04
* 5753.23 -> 15.62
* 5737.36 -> 13.56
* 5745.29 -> 15.01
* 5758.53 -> 16.4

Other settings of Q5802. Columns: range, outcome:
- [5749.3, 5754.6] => 15.62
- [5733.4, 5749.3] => 17.2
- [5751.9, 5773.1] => 17.04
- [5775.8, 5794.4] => 16.18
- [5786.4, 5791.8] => 15.93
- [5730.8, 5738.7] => 13.83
